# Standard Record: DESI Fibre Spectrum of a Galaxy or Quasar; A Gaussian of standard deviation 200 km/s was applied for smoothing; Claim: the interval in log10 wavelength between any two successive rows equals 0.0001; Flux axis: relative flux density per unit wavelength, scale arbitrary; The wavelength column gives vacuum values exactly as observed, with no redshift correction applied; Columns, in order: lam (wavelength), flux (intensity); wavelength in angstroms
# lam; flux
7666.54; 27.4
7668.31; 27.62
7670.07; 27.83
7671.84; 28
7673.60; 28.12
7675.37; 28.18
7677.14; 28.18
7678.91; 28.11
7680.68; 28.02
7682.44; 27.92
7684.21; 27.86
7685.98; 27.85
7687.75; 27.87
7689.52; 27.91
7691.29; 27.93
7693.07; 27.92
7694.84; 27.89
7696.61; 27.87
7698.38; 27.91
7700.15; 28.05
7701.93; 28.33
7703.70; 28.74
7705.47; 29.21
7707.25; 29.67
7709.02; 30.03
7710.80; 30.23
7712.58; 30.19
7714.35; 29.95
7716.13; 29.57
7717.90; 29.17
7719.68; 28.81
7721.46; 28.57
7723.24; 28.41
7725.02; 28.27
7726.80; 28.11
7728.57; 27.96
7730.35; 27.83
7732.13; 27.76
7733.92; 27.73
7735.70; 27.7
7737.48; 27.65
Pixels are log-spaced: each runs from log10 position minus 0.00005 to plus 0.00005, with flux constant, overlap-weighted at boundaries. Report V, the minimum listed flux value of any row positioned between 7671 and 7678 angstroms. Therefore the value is 28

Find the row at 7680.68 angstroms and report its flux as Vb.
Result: 28.02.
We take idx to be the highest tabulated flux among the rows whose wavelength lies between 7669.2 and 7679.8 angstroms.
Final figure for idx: 28.18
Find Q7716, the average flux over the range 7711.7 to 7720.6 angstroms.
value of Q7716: 29.5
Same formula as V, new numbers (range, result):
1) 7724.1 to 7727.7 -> 28.11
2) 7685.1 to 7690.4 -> 27.85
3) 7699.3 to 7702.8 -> 28.05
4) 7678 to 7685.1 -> 27.86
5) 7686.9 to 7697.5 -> 27.87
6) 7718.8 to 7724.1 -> 28.41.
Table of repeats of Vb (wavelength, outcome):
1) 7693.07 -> 27.92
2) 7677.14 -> 28.18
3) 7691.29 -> 27.93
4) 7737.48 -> 27.65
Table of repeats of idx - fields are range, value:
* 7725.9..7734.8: 28.11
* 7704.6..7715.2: 30.23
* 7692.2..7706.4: 29.21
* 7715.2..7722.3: 29.57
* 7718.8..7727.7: 28.81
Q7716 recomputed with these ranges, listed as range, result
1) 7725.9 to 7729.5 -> 28.1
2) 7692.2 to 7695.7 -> 27.9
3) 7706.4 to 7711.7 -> 30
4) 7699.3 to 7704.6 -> 28.4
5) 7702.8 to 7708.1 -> 29.2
